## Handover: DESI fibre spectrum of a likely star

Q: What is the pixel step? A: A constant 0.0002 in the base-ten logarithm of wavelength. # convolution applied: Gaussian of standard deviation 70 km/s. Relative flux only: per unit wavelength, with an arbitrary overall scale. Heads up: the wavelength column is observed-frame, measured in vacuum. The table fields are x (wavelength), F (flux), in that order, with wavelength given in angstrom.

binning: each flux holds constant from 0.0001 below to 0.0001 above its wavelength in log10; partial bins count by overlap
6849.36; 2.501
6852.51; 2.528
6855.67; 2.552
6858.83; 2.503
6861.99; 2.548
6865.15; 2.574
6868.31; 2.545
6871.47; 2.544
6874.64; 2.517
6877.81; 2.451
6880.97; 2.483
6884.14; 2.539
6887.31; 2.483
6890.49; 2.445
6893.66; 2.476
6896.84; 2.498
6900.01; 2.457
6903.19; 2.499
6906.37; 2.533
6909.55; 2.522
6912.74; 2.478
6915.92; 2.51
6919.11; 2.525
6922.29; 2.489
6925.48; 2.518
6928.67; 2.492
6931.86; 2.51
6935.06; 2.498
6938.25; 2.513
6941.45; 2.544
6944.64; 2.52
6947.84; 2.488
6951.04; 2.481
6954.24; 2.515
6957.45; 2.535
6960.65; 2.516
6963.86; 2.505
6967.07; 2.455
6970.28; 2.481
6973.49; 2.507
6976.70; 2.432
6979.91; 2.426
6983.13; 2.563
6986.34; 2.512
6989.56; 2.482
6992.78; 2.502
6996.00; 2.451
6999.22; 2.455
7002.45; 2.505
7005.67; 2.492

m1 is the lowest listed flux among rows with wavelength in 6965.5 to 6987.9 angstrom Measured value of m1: 2.426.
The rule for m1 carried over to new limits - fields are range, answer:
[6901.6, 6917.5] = 2.478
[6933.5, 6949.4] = 2.488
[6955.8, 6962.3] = 2.516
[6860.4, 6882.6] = 2.451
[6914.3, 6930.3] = 2.489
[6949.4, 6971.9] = 2.455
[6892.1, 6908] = 2.457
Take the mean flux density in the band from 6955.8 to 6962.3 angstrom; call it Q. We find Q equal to 2.52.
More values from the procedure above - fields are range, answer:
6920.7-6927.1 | 2.5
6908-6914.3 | 2.5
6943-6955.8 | 2.5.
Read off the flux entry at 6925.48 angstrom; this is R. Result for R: 2.518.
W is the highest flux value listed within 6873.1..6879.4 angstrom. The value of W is 2.517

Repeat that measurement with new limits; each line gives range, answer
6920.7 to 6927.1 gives 2.518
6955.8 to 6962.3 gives 2.535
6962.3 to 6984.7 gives 2.563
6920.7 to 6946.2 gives 2.544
